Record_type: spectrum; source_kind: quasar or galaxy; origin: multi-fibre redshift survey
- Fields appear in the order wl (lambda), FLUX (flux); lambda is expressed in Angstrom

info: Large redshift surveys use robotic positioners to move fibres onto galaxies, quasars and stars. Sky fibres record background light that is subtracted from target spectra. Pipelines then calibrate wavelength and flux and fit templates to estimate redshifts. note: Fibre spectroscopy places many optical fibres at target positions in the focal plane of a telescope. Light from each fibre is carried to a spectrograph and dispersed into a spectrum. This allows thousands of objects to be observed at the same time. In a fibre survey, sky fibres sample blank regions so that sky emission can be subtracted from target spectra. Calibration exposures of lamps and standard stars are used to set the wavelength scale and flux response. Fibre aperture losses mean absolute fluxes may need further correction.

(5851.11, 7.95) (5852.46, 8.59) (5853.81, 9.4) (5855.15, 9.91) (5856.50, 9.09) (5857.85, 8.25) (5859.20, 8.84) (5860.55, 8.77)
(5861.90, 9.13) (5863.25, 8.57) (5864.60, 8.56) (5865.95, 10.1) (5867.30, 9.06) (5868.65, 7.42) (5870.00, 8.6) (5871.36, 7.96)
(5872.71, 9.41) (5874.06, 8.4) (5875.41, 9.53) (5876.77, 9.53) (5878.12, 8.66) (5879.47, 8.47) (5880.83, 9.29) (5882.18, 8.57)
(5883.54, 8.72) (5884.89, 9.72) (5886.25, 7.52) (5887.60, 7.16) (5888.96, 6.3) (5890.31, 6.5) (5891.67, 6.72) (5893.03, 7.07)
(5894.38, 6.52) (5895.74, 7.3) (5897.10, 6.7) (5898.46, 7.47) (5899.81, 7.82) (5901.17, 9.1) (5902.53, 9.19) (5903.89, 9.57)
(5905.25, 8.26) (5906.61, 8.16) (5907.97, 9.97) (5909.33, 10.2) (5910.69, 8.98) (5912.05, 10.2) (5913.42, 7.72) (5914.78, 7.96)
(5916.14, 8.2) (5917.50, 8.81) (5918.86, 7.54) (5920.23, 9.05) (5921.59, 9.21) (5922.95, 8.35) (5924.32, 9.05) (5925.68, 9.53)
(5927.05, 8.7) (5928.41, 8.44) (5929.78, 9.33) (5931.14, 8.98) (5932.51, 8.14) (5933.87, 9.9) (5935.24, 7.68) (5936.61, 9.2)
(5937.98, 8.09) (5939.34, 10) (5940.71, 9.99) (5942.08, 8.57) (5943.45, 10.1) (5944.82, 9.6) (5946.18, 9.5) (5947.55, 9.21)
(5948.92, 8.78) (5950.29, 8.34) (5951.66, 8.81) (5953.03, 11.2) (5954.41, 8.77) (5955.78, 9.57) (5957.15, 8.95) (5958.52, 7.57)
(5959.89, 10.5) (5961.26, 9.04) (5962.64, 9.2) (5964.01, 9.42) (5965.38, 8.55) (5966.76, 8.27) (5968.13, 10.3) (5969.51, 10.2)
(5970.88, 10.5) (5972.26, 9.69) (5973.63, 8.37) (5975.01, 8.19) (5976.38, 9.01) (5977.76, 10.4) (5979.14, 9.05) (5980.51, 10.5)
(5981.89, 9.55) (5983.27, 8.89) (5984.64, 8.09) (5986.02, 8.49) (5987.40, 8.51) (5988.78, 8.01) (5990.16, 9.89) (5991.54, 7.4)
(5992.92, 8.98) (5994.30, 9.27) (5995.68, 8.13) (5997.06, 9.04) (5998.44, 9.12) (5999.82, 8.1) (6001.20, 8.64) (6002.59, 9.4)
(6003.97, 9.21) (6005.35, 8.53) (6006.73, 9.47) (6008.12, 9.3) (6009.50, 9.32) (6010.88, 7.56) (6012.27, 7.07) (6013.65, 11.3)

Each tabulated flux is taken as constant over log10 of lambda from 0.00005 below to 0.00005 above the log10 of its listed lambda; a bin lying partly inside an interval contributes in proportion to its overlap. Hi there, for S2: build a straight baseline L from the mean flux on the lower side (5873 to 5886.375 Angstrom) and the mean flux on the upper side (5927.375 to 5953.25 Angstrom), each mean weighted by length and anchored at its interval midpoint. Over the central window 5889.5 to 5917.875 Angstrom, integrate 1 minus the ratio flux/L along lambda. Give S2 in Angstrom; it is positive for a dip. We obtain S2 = 2.5 Angstrom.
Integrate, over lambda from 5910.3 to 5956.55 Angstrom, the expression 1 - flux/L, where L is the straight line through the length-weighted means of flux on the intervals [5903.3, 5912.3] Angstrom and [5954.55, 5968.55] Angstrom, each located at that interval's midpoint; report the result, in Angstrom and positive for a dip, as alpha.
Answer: 1.08 Angstrom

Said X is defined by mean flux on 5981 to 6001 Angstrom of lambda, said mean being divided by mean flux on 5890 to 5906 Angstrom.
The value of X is 1.1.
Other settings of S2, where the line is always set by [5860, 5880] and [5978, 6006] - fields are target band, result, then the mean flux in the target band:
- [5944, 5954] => -0.56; 9.34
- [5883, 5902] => 2.90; 7.48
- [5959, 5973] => -1.07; 9.53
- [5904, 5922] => 0.05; 8.81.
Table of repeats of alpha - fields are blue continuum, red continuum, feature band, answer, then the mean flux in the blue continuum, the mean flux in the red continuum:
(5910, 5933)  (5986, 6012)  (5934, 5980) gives -2.7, 8.72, 8.73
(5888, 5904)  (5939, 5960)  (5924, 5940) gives -0.4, 7.44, 9.3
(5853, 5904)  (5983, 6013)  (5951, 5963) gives -1.0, 8.38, 8.66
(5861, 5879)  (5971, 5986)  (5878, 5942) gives 3.6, 8.84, 9.2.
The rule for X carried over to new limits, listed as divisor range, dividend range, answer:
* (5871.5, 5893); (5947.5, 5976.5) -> 1.12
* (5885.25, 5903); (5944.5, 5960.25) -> 1.25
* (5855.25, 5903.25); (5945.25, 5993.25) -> 1.10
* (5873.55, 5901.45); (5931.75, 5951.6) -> 1.14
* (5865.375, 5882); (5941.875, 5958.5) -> 1.04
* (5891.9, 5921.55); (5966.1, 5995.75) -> 1.09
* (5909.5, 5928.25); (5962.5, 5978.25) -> 1.07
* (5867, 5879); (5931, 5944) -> 1.04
